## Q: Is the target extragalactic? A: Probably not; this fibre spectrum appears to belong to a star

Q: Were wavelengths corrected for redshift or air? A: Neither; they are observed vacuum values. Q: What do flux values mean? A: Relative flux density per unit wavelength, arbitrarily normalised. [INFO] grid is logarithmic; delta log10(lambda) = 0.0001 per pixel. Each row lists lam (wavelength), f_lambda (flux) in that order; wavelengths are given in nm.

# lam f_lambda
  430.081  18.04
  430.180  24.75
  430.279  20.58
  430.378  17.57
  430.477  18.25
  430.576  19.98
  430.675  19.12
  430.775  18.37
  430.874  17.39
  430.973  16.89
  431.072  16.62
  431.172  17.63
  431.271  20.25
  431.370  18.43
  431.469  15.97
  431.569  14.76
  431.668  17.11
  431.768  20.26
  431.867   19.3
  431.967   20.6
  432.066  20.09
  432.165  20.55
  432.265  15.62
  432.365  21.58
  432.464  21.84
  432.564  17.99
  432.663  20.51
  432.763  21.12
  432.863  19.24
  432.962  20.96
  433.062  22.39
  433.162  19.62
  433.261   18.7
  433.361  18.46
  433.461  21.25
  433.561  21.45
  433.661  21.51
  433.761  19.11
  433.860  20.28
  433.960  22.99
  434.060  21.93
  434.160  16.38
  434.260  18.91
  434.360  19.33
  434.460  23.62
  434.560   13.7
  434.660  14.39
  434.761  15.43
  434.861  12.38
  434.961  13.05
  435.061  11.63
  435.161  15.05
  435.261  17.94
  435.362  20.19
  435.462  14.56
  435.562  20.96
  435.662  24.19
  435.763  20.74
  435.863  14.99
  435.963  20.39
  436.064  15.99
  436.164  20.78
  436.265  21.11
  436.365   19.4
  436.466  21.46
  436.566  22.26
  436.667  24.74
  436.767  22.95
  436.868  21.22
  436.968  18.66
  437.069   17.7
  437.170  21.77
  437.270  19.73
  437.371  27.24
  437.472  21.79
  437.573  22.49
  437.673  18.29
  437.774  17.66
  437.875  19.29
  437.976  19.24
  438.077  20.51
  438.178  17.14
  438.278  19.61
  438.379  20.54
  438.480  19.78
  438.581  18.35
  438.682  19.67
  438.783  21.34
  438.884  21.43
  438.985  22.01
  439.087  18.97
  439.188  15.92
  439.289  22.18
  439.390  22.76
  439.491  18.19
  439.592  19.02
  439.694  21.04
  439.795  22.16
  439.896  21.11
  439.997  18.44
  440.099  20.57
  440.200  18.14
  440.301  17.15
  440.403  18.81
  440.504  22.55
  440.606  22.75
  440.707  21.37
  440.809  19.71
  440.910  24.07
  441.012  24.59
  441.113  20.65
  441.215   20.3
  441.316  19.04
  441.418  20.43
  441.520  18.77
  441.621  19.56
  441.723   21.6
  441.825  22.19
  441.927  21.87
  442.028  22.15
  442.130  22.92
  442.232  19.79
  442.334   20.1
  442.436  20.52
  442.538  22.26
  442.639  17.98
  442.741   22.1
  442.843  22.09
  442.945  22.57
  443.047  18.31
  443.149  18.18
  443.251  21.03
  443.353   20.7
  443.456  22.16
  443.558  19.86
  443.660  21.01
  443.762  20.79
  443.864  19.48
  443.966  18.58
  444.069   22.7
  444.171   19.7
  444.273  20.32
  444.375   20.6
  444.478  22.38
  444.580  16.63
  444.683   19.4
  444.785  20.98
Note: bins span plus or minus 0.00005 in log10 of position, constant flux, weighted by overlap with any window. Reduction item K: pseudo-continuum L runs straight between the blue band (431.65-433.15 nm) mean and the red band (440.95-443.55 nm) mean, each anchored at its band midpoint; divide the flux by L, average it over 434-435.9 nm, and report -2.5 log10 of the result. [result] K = 0.16 mag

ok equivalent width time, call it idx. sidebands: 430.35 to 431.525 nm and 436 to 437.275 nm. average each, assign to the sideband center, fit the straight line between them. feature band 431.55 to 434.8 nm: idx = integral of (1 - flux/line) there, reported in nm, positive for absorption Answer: -0.076 nm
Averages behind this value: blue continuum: 18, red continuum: 20.6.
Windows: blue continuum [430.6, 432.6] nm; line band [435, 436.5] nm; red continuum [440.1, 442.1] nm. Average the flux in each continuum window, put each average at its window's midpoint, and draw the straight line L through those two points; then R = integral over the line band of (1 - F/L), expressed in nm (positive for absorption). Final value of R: 0.08 nm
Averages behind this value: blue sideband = 18.5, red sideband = 20.8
